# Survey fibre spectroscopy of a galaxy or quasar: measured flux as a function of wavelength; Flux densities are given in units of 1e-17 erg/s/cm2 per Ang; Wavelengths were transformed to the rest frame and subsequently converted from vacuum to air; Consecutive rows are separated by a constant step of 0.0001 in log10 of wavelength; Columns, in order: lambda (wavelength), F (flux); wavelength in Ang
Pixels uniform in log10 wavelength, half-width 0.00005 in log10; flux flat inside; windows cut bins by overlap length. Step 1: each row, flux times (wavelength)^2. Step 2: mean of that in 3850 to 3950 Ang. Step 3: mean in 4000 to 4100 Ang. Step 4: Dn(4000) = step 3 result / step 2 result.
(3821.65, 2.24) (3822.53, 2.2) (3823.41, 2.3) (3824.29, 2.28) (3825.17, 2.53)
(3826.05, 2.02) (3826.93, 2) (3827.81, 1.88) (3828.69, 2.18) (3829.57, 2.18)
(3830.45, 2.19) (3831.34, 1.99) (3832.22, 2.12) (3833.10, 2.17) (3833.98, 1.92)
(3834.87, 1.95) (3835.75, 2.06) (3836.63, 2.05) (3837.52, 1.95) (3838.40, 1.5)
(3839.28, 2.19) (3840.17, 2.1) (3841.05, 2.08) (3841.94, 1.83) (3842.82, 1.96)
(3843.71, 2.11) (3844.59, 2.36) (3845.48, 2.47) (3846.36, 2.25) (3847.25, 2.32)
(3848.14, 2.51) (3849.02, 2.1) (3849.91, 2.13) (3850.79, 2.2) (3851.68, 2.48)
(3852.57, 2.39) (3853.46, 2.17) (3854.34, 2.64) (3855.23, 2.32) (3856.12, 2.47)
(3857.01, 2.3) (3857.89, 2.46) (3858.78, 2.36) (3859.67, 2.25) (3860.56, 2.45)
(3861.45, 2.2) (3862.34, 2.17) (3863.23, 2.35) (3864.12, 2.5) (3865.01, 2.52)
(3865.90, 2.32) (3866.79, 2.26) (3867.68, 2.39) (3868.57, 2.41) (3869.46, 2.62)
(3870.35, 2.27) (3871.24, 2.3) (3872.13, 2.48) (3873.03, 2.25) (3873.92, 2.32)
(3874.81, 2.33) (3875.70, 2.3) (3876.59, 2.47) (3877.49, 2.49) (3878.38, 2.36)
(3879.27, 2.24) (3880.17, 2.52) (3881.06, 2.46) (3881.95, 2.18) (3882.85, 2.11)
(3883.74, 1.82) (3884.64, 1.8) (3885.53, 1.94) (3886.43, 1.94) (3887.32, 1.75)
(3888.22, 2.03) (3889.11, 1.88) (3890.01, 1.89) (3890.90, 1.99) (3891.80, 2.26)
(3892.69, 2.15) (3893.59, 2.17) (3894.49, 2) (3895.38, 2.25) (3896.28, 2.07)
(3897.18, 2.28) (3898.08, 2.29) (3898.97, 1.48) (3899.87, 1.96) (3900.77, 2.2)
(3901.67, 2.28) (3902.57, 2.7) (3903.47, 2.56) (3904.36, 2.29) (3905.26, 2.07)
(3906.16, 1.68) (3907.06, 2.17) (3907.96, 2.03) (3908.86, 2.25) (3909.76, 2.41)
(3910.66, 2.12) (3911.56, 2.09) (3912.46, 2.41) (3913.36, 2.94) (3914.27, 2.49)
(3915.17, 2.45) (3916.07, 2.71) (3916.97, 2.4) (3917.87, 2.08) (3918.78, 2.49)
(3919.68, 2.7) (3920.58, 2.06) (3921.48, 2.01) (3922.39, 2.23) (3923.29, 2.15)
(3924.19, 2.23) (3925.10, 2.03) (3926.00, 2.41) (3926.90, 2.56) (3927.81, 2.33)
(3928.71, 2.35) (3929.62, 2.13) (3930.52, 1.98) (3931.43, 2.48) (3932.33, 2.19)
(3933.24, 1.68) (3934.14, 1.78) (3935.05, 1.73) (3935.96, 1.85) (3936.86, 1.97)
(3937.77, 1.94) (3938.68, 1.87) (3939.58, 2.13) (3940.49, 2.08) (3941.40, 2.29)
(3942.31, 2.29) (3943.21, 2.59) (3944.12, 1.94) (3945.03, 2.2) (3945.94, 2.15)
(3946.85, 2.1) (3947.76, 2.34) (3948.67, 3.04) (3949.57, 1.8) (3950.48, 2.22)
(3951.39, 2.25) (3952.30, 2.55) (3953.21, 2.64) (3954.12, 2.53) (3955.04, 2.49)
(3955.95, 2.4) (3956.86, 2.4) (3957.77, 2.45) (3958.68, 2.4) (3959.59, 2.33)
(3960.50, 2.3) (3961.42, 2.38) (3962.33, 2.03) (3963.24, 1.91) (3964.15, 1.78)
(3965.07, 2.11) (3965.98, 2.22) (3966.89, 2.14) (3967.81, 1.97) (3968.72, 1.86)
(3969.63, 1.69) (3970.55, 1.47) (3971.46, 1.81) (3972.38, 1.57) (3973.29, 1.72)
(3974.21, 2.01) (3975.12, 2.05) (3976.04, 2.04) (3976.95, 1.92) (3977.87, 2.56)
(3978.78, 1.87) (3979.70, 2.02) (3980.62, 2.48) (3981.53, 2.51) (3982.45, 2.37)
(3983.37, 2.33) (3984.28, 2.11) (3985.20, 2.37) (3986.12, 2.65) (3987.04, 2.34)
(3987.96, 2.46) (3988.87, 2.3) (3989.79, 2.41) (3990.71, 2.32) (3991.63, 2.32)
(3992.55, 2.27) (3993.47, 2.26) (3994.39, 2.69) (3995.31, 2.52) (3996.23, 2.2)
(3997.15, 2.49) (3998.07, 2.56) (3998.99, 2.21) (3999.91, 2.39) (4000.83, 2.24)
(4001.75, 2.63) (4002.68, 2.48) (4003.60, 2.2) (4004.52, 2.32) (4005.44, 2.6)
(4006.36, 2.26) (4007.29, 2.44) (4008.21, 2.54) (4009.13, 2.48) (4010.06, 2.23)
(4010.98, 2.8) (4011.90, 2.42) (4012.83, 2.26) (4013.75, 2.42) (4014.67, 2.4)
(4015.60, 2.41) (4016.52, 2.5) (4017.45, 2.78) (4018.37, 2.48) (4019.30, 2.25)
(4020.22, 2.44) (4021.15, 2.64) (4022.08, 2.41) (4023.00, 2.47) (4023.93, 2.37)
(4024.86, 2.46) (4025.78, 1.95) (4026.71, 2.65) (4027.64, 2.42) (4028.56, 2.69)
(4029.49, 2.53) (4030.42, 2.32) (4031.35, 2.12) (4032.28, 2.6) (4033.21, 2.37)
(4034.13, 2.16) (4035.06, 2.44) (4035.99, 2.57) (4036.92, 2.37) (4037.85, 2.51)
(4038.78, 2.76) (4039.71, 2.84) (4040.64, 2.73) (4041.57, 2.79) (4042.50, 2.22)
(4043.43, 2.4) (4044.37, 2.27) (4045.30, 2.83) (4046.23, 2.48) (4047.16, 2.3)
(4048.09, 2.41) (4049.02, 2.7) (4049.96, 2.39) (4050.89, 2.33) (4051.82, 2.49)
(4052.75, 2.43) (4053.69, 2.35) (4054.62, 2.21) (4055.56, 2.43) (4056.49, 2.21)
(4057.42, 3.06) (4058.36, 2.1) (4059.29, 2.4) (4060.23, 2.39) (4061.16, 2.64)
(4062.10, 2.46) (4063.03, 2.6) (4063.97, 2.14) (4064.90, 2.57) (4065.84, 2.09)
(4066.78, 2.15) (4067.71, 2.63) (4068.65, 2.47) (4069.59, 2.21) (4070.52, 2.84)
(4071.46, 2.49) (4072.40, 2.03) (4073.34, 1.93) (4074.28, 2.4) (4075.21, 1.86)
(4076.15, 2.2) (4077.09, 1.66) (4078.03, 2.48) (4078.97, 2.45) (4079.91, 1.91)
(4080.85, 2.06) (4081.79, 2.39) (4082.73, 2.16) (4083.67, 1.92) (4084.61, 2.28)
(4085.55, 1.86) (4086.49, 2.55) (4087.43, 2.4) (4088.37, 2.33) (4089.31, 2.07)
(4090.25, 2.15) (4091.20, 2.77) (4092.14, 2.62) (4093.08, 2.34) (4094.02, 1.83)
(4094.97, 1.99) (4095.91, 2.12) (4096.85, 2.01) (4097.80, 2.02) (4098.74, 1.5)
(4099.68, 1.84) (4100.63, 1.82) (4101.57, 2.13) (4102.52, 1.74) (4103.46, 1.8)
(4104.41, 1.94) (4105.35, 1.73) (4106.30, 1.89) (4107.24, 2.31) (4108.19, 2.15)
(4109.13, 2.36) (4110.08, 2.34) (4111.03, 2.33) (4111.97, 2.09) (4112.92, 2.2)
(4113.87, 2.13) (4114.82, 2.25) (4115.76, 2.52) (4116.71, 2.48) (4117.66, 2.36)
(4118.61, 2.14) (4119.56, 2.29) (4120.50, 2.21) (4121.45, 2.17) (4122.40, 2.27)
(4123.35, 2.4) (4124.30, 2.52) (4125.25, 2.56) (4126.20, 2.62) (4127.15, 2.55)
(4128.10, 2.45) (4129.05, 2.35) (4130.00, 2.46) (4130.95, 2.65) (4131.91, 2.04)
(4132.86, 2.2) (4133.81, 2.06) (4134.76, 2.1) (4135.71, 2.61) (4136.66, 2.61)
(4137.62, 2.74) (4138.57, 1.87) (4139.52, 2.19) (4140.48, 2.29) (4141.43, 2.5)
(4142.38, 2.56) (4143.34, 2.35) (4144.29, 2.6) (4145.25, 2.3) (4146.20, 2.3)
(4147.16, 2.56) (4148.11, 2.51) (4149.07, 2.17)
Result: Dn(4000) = 1.1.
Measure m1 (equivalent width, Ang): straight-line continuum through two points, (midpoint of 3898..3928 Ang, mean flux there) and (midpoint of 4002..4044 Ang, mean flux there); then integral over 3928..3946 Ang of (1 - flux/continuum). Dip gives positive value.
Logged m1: 1.8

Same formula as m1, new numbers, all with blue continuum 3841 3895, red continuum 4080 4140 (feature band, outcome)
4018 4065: -4.78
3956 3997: 0.91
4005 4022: -1.77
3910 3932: -0.83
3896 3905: 0.13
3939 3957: -0.64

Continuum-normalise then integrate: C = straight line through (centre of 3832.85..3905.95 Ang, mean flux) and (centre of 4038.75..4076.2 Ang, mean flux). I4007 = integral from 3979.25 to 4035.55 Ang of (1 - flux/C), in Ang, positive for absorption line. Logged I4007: -1.03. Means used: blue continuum 2.21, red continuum 2.42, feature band 2.41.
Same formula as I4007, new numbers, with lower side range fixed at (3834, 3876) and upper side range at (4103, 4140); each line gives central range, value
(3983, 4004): -1.0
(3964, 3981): 2.3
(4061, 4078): -0.1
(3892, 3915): 0.5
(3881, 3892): 1.4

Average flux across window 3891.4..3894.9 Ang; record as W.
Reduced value 2.14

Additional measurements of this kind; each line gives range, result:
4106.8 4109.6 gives 2.27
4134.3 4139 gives 2.39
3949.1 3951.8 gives 2.1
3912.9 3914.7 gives 2.7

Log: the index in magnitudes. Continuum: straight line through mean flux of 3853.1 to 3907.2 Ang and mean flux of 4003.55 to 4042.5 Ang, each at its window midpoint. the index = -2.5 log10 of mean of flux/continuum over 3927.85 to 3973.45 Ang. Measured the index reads 0.10 mag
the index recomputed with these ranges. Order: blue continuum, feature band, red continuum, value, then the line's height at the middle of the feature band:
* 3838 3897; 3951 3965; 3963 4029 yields -0.02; 2.27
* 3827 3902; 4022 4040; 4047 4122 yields -0.10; 2.23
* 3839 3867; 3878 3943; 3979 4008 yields 0.07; 2.32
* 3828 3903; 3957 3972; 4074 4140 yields 0.08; 2.21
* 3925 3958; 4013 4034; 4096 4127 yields -0.11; 2.19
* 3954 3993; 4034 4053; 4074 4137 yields -0.14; 2.19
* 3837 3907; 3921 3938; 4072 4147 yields 0.05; 2.22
